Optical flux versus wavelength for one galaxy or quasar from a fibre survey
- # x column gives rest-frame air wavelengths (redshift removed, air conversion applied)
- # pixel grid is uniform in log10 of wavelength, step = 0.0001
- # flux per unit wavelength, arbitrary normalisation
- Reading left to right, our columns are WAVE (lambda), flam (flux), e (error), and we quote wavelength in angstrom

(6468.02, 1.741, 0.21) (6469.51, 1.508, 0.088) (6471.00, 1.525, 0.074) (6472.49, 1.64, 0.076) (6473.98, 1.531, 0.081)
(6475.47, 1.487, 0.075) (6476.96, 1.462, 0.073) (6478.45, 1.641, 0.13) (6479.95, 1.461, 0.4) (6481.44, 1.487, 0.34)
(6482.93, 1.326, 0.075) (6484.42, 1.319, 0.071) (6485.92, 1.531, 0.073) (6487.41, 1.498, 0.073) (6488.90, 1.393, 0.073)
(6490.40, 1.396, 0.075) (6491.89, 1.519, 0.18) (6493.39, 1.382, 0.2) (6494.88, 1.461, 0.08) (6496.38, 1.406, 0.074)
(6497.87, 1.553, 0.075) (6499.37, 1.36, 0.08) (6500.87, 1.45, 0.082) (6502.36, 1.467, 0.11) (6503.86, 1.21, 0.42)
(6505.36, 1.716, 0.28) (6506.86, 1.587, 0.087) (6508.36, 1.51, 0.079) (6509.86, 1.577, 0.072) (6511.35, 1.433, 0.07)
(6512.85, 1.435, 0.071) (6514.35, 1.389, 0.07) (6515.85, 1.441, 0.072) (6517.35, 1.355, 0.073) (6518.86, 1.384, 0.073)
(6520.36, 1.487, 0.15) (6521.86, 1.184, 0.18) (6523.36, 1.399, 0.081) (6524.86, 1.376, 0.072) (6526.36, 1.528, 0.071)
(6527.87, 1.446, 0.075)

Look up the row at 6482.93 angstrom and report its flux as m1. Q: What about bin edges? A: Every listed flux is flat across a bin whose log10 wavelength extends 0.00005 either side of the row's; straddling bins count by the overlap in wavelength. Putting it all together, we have 1.326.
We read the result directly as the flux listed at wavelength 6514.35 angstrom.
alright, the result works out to 1.389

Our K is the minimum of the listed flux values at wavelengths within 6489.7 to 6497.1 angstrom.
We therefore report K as 1.382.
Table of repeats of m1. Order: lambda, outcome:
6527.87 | 1.446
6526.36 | 1.528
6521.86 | 1.184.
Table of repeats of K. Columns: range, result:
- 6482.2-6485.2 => 1.319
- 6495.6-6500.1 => 1.36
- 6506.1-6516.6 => 1.389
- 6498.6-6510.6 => 1.21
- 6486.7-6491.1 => 1.393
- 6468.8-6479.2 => 1.462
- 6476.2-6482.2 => 1.461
